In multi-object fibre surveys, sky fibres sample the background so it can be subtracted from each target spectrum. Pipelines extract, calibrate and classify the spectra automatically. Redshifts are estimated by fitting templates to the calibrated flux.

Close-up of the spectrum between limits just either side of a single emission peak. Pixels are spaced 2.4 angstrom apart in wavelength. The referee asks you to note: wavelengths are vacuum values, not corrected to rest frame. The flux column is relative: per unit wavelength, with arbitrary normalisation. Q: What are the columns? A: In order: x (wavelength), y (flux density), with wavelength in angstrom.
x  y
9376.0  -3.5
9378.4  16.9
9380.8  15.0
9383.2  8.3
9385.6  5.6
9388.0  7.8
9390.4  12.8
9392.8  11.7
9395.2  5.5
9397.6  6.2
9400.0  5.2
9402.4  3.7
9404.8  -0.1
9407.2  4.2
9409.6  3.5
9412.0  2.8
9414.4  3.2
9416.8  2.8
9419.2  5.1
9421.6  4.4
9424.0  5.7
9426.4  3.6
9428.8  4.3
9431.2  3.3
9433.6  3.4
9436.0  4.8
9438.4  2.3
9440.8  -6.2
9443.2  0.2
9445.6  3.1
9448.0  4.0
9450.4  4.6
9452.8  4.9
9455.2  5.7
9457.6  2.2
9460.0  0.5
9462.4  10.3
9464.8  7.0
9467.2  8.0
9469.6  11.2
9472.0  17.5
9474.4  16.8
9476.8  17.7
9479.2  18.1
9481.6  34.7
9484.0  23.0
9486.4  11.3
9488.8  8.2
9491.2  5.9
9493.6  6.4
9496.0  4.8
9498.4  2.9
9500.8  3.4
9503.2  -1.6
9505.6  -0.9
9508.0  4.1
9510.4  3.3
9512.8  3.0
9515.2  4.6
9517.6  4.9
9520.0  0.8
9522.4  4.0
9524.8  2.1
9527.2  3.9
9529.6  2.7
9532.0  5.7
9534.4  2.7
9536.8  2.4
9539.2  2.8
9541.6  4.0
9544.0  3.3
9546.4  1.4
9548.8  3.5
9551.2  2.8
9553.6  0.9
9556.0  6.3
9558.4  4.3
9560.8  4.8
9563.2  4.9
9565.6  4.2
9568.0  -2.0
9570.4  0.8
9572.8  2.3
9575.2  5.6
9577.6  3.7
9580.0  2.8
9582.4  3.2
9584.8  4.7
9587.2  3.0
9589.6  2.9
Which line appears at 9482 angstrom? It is [O III]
